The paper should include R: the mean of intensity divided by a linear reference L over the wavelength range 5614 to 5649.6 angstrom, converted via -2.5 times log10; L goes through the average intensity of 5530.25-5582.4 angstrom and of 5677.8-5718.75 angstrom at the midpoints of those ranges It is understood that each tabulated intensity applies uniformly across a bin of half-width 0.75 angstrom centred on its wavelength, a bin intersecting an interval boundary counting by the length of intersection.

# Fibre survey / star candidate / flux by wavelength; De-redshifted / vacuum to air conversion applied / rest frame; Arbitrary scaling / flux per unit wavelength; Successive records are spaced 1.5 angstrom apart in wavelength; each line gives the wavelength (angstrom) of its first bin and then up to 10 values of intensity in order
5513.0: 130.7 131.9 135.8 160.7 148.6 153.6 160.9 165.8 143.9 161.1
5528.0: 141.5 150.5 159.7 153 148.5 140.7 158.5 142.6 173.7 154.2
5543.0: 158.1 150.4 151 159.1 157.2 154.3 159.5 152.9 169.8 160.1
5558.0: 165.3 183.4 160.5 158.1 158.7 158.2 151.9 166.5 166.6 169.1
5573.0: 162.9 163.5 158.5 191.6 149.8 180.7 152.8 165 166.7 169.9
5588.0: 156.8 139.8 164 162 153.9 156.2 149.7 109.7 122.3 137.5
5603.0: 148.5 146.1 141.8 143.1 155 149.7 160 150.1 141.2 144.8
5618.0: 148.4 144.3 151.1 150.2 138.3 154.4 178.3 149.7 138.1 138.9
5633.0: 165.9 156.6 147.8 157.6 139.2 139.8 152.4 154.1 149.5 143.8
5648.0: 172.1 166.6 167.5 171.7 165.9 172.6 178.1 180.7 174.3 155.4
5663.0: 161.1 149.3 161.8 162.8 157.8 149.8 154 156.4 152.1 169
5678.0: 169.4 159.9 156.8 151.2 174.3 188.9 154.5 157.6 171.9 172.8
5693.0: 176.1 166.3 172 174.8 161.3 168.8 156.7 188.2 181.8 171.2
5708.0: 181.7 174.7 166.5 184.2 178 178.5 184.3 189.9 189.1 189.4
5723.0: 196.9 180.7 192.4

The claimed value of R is 0.11 mag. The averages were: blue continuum 160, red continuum 172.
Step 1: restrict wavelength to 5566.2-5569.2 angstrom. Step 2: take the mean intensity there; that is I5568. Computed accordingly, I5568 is 159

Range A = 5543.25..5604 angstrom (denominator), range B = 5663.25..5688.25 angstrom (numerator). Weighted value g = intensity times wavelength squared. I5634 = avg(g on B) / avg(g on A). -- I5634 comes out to 1.05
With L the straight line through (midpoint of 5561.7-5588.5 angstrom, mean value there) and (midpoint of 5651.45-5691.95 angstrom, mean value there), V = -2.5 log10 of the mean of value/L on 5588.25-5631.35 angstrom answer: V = 0.11 mag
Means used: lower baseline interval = 164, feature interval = 147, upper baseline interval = 164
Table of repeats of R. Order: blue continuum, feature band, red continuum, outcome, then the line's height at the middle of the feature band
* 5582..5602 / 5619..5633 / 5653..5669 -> 0.06 mag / 158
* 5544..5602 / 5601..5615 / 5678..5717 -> 0.10 mag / 162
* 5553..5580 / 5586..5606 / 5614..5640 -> 0.07 mag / 157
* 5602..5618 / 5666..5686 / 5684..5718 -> 0.03 mag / 166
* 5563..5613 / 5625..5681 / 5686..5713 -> 0.04 mag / 165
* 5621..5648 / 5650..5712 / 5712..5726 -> 0.02 mag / 170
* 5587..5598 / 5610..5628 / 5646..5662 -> 0.07 mag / 160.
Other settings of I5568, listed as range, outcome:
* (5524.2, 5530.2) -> 149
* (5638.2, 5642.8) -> 144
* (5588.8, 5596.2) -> 155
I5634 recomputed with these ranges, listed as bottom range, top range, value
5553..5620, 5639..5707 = 1.09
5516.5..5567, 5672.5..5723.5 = 1.16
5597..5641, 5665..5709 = 1.16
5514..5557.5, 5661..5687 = 1.10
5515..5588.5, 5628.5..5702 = 1.06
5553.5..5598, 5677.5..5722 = 1.12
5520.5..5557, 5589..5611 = 0.96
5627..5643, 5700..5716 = 1.20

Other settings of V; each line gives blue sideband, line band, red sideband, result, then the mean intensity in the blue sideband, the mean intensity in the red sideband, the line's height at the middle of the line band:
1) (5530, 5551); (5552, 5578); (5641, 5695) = -0.06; 154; 163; 156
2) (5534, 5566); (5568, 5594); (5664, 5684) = -0.04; 158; 158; 158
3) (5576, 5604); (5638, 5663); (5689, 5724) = 0.03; 154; 177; 166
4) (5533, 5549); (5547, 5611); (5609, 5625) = -0.04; 154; 148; 151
